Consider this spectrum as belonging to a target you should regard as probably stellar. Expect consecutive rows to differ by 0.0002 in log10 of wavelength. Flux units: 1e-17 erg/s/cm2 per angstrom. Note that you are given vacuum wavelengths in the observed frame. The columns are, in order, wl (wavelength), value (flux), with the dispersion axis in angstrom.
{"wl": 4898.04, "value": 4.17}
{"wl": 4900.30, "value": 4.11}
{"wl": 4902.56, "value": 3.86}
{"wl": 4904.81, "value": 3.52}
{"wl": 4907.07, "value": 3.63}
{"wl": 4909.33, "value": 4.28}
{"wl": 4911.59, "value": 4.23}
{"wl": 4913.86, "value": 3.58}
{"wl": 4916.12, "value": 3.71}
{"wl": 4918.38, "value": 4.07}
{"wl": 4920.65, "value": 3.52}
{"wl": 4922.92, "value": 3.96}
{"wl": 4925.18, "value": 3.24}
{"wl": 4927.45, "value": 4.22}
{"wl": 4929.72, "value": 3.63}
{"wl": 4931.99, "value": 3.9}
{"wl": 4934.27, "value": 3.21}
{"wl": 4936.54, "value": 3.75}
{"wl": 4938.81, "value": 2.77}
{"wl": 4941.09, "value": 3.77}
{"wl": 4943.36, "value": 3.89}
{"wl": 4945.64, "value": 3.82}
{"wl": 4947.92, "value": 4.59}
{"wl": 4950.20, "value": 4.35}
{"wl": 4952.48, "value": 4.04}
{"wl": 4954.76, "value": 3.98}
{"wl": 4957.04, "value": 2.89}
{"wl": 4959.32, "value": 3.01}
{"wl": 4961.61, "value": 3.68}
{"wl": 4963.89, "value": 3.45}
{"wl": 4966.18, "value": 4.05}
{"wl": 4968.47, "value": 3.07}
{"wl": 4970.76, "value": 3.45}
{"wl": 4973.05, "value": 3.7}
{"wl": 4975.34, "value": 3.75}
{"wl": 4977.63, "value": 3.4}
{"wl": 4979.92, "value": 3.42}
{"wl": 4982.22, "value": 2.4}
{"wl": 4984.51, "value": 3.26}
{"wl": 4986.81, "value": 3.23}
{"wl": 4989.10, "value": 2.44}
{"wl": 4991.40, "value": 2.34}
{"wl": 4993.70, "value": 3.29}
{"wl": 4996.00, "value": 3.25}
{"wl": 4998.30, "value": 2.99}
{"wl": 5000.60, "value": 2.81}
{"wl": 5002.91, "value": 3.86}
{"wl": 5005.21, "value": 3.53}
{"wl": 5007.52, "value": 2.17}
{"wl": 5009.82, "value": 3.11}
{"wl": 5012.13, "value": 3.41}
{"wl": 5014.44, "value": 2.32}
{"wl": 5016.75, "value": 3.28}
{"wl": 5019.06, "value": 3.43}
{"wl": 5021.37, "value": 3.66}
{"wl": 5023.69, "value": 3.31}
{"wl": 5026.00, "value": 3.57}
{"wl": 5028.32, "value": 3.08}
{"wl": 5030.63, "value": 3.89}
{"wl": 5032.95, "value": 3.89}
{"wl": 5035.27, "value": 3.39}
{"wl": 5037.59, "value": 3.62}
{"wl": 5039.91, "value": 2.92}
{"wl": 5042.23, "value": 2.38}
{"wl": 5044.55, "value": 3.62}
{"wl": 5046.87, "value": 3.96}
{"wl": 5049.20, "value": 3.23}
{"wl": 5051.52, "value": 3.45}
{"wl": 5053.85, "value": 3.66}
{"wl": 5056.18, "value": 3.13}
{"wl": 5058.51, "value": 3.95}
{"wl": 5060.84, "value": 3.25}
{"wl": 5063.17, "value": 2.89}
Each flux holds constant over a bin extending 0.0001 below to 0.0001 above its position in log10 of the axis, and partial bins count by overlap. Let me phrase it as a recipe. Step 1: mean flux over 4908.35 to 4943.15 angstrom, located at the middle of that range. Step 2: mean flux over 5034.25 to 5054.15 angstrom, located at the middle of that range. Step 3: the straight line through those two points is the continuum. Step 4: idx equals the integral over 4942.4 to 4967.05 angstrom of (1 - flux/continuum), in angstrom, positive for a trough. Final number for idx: -1.1 angstrom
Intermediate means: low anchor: 3.72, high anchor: 3.35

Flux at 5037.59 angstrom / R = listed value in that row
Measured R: 3.62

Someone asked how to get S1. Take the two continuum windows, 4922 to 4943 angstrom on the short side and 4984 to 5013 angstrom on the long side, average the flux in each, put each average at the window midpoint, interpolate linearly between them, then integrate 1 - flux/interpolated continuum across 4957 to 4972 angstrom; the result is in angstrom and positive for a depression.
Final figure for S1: -0.3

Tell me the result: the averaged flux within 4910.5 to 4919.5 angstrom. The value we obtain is 3.9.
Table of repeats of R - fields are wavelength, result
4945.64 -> 3.82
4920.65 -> 3.52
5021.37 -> 3.66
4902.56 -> 3.86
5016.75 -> 3.28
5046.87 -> 3.96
